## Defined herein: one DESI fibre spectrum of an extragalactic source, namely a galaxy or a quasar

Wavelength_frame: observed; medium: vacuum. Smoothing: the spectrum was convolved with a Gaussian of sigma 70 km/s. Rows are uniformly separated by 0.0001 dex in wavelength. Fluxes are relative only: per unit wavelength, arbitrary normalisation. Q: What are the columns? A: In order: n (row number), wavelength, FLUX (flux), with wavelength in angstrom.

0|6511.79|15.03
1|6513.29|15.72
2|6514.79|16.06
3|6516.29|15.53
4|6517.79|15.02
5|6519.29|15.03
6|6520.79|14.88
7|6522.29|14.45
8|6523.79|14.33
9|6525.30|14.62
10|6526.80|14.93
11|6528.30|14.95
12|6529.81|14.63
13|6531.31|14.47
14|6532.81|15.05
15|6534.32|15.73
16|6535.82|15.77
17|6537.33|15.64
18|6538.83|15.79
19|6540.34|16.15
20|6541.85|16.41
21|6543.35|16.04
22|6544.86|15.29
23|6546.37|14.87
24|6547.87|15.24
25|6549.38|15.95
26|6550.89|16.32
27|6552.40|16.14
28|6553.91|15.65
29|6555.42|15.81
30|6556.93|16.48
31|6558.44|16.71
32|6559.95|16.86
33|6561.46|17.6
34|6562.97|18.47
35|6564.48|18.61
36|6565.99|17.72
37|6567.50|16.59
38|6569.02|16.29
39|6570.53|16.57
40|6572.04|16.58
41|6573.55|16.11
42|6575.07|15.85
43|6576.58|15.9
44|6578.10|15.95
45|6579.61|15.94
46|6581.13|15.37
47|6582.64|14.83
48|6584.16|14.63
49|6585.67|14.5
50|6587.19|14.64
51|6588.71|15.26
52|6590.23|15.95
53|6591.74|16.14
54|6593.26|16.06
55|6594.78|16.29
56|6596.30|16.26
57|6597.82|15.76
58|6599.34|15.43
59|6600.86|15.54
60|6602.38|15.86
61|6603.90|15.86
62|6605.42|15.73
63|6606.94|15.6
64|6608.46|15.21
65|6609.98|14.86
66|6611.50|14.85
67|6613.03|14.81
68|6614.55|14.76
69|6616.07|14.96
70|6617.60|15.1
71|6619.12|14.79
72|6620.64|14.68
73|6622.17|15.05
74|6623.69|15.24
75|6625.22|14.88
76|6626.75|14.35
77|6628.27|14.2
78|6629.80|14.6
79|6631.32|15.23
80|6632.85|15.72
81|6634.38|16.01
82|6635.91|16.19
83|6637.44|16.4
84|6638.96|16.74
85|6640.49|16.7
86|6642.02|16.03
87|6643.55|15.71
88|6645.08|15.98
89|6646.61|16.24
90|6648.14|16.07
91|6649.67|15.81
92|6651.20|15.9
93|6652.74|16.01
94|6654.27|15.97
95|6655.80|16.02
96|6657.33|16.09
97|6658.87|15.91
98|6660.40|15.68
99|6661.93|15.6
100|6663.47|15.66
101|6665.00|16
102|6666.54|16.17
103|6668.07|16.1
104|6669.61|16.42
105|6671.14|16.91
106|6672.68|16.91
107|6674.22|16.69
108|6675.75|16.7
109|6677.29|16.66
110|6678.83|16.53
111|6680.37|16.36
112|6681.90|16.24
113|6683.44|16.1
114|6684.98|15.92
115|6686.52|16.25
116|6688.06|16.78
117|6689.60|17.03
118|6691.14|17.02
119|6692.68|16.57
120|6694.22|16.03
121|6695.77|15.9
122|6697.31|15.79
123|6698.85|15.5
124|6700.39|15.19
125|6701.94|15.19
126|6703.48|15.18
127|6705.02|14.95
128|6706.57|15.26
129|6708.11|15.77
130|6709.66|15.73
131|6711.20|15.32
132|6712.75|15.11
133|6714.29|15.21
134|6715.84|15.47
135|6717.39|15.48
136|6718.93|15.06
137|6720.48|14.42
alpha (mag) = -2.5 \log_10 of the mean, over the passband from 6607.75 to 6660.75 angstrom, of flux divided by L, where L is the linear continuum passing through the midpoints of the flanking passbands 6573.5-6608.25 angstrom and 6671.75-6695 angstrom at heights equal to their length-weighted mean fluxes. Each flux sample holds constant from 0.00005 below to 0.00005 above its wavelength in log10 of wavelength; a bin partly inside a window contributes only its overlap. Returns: 0.037 mag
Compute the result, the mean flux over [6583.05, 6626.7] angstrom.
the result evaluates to 15.3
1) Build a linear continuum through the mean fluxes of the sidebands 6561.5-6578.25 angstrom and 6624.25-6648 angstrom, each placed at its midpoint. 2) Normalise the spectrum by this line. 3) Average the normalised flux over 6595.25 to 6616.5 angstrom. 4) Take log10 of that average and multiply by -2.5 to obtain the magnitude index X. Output 0.05 mag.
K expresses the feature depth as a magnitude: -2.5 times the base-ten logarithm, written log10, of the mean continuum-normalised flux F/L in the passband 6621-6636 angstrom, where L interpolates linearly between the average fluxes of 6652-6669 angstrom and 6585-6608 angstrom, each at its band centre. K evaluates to 0.05 mag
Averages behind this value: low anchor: 15.7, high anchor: 15.9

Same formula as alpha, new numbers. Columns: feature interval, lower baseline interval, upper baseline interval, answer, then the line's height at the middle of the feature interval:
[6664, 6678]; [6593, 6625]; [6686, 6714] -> -0.057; 15.7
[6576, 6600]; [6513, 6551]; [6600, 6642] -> -0.015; 15.3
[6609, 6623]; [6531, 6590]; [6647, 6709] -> 0.081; 16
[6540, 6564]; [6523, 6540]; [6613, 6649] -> -0.076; 15.2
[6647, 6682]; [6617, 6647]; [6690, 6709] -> -0.041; 15.6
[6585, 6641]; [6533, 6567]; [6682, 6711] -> 0.050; 16.1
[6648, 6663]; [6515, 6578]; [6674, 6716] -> 0.003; 15.9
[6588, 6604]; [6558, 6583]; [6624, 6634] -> 0.000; 15.9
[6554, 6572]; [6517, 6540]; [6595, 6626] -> -0.126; 15.1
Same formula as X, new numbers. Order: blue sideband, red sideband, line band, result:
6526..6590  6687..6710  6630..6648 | -0.011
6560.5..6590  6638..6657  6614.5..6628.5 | 0.092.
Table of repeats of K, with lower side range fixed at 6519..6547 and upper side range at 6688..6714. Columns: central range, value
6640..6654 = -0.031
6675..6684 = -0.051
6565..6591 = -0.033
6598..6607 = -0.017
